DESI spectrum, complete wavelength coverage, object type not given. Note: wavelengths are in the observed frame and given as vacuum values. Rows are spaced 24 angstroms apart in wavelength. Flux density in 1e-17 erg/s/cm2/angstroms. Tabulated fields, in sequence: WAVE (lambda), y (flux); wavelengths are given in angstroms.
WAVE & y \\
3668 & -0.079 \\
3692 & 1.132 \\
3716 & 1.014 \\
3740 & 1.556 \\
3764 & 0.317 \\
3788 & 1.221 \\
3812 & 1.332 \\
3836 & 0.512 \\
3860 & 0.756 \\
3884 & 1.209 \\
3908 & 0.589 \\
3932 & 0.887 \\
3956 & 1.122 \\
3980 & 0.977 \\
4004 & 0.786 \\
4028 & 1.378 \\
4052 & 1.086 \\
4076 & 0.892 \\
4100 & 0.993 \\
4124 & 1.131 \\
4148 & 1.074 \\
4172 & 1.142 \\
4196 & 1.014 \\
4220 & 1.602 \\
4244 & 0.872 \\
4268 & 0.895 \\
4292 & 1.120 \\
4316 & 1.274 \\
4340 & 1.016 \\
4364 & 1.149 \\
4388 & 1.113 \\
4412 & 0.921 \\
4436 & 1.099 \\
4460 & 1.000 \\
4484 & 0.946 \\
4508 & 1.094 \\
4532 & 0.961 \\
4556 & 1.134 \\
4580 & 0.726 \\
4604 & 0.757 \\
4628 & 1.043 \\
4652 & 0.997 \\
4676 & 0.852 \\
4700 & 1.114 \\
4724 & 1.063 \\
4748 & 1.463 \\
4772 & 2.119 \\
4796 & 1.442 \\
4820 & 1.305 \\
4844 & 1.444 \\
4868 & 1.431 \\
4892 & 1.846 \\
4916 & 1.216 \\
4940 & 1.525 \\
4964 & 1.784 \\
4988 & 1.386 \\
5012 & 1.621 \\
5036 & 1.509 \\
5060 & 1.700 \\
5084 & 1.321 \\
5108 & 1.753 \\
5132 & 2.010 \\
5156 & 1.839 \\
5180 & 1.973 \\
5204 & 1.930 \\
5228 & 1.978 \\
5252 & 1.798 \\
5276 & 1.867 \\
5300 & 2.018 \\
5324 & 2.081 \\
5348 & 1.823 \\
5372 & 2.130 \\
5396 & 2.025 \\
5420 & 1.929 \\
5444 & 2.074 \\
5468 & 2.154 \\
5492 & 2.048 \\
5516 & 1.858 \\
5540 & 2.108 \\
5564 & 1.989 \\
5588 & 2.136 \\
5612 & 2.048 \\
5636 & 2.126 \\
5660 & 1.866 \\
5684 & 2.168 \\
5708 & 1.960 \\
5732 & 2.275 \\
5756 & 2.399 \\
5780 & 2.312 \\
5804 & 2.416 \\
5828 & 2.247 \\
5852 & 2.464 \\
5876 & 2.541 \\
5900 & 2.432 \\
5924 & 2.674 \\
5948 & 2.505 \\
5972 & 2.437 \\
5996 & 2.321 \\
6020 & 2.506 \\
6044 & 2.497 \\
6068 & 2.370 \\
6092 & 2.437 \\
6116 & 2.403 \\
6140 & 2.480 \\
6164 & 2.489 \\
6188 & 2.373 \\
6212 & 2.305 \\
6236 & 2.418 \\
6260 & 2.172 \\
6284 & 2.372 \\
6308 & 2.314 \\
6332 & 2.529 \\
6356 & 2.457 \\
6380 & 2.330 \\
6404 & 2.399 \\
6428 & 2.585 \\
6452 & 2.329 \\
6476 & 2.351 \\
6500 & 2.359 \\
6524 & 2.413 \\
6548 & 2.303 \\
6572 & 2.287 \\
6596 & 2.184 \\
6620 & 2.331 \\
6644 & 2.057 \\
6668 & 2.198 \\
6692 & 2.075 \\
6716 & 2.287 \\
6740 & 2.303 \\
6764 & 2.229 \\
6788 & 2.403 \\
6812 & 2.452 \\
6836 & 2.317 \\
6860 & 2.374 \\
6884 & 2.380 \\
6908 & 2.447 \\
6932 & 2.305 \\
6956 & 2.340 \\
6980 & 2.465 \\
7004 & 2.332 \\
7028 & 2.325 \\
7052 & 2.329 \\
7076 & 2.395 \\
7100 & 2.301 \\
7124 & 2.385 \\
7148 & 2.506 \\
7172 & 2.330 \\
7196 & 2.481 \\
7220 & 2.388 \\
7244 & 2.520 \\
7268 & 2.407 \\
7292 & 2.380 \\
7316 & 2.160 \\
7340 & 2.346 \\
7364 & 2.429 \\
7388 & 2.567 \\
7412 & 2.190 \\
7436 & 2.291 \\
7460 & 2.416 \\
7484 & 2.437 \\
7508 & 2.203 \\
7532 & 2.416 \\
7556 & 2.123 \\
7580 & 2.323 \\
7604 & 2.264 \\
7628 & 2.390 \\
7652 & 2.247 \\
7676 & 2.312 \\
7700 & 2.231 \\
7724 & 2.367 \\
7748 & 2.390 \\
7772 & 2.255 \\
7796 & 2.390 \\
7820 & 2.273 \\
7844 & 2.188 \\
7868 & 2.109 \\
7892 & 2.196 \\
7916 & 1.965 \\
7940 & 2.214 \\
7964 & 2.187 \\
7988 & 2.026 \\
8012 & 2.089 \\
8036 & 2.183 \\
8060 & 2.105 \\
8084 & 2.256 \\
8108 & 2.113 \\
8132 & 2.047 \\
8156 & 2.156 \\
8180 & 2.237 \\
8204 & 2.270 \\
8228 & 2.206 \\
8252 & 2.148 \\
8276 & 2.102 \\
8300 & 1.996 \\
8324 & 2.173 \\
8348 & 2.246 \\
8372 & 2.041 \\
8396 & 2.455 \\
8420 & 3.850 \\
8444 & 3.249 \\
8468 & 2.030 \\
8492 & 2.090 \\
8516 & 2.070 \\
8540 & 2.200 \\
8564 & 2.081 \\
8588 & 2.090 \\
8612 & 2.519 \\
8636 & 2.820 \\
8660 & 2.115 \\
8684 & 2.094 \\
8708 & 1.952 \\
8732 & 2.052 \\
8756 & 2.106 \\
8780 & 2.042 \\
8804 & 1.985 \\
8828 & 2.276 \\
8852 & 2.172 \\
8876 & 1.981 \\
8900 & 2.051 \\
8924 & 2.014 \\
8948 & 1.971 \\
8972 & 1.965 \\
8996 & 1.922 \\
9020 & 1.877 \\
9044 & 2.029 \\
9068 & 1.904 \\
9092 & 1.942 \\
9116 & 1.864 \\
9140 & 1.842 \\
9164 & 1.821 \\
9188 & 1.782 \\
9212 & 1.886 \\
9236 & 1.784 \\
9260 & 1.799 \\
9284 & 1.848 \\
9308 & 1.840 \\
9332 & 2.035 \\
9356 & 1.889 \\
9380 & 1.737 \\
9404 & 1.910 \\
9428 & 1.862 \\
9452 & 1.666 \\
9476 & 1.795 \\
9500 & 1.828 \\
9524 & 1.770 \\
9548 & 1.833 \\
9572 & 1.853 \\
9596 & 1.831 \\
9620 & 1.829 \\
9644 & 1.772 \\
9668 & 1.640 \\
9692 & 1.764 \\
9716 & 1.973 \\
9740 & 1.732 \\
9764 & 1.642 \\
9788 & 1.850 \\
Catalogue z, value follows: 0.282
